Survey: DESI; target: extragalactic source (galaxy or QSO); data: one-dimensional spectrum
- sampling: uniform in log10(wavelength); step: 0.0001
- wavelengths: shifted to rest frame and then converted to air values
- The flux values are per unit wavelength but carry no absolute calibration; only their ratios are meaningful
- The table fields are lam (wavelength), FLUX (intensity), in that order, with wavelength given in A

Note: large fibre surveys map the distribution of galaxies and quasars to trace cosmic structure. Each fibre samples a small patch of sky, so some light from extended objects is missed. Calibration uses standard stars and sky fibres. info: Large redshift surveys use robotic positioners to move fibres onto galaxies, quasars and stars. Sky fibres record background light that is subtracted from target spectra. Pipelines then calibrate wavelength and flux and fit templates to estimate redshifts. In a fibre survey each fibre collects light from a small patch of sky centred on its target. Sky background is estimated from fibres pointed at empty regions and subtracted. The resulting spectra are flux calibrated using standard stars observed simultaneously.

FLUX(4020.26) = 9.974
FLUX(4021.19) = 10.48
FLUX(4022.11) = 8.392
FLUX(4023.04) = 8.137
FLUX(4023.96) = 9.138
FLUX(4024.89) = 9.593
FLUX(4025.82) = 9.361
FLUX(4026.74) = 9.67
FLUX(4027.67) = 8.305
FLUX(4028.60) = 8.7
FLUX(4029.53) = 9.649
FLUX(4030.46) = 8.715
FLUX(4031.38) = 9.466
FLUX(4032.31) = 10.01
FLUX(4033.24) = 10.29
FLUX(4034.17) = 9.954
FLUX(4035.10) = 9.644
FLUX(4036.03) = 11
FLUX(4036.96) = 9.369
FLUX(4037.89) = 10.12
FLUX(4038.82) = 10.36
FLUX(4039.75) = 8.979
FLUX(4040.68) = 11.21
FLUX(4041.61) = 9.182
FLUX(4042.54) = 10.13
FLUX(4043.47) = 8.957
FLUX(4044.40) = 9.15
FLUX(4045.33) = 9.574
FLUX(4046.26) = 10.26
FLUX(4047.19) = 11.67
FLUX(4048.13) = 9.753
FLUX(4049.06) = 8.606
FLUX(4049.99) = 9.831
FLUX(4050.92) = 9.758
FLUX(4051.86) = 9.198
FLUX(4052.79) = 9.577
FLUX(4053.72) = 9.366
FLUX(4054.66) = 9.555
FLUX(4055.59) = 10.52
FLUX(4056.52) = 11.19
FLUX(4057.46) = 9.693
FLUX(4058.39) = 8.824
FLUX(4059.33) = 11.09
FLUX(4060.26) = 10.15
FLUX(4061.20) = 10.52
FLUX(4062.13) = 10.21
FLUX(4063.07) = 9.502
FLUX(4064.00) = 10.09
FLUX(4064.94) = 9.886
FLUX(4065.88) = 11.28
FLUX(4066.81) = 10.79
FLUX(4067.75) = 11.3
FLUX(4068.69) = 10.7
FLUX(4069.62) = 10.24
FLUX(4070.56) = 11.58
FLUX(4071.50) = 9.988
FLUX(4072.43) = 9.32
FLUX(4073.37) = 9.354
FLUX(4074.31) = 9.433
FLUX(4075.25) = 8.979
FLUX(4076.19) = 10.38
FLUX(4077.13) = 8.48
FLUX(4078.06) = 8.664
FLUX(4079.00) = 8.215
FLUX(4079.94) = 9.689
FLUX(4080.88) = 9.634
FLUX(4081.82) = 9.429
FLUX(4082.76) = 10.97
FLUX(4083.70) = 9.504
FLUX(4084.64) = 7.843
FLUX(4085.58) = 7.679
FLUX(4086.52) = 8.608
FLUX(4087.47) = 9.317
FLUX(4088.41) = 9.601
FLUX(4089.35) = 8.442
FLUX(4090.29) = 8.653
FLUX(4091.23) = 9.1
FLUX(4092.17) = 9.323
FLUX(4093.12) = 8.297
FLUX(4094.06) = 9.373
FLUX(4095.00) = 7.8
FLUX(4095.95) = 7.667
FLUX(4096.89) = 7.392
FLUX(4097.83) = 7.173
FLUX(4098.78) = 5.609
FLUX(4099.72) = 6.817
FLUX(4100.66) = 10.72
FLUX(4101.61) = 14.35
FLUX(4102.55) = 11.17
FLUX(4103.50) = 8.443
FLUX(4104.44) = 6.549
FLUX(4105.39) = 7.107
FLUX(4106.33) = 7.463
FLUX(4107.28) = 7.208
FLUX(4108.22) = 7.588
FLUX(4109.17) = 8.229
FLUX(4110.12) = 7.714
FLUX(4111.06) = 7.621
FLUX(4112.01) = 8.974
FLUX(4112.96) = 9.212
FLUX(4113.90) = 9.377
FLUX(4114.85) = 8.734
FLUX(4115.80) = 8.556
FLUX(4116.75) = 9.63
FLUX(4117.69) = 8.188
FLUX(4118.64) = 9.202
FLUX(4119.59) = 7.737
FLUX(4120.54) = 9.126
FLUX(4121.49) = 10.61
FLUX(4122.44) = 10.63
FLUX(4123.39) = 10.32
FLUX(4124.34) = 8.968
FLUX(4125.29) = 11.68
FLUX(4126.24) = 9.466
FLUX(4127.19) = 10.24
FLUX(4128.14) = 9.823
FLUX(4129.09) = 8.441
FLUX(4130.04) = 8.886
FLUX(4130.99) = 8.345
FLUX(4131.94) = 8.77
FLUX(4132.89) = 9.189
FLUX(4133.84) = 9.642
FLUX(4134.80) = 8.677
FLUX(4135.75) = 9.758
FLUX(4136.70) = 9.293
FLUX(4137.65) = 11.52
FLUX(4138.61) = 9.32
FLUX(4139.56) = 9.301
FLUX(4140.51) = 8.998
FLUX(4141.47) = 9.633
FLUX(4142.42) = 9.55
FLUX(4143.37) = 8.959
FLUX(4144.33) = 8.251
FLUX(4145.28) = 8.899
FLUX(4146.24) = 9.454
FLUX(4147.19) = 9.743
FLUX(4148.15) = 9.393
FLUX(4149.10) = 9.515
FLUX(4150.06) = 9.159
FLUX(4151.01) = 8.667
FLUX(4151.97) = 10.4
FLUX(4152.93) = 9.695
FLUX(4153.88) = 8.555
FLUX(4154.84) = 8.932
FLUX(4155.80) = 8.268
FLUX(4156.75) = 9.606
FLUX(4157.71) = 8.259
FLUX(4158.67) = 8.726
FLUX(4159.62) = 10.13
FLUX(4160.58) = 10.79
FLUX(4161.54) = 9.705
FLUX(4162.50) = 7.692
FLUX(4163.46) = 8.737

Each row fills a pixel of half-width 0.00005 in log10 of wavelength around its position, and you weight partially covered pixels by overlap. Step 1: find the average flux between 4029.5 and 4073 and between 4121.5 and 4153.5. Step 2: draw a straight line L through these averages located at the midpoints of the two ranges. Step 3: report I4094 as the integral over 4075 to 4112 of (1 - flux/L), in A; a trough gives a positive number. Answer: 4.24 A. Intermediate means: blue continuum 10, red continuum 9.49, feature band 8.64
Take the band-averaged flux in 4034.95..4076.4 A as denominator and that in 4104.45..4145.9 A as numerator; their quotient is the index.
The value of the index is 0.9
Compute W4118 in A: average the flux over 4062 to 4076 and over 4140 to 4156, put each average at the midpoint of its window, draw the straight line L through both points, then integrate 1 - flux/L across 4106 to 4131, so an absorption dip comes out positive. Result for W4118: 1.5 A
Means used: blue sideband 10.2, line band 8.98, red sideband 9.19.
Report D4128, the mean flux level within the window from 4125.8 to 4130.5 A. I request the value 9.38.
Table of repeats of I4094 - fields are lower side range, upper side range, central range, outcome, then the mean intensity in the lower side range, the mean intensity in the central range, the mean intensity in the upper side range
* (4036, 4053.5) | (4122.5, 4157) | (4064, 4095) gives 0.52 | 9.79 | 9.48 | 9.38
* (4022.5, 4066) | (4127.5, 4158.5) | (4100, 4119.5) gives 1.32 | 9.76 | 8.76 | 9.22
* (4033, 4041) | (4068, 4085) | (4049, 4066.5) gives -0.27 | 10.1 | 9.98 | 9.61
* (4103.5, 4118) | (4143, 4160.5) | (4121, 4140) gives -2.19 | 8.16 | 9.64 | 9.18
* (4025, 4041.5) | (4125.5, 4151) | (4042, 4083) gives -1.32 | 9.68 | 9.89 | 9.33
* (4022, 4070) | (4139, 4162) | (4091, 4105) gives 1.35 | 9.83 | 8.63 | 9.28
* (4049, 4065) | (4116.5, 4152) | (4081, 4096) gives 1.22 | 9.9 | 8.9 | 9.39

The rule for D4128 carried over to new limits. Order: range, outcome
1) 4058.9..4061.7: 10.6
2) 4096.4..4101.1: 7.53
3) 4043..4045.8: 9.25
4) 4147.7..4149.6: 9.46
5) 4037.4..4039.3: 10.2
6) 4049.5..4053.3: 9.59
